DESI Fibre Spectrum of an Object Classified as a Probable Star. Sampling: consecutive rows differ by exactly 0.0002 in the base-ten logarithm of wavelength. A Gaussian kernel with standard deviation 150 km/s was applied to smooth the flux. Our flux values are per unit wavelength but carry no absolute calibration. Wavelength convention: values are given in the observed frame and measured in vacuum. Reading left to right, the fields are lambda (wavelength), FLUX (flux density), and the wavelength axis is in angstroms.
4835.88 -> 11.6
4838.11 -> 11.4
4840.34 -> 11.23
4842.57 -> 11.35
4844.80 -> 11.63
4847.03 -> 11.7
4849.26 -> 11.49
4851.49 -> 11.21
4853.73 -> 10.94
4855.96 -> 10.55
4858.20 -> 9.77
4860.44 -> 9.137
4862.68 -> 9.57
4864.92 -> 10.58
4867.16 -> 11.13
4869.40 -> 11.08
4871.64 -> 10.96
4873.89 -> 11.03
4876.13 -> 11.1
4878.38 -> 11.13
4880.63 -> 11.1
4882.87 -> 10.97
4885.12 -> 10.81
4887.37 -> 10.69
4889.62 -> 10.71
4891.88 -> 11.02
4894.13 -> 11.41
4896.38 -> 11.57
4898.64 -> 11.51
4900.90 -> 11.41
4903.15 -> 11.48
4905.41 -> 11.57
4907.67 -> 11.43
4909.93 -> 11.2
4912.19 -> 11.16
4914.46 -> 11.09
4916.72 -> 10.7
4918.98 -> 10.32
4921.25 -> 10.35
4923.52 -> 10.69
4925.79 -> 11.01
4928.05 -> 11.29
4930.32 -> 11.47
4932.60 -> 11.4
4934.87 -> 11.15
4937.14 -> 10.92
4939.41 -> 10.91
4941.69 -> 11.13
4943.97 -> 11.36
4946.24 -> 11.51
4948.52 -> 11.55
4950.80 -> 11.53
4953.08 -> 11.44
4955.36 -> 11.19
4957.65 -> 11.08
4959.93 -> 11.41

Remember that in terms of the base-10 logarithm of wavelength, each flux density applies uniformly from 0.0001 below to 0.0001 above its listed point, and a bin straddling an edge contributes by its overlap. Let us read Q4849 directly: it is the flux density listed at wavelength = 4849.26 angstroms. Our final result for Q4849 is 11.49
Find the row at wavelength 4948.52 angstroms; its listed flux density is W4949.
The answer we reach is 11.55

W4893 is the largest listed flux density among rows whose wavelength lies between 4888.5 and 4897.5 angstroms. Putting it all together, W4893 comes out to 11.57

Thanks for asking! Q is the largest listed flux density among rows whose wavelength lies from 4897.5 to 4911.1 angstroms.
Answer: 11.57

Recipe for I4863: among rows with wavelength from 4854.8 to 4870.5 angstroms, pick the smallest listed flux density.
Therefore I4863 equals 9.137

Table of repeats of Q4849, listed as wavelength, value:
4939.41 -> 10.91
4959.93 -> 11.41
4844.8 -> 11.63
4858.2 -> 9.77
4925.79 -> 11.01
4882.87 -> 10.97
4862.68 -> 9.57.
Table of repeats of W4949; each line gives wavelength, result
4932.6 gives 11.4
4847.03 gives 11.7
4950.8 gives 11.53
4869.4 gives 11.08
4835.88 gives 11.6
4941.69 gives 11.13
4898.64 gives 11.51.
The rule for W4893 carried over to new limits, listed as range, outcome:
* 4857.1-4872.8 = 11.13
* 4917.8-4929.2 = 11.29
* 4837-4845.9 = 11.63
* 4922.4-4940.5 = 11.47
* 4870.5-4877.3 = 11.1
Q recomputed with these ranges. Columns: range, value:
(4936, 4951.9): 11.55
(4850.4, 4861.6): 11.21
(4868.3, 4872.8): 11.08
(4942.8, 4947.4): 11.51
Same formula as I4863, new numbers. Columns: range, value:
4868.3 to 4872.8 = 10.96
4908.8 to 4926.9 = 10.32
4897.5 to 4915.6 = 11.09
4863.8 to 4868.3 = 10.58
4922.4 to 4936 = 10.69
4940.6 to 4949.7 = 11.13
